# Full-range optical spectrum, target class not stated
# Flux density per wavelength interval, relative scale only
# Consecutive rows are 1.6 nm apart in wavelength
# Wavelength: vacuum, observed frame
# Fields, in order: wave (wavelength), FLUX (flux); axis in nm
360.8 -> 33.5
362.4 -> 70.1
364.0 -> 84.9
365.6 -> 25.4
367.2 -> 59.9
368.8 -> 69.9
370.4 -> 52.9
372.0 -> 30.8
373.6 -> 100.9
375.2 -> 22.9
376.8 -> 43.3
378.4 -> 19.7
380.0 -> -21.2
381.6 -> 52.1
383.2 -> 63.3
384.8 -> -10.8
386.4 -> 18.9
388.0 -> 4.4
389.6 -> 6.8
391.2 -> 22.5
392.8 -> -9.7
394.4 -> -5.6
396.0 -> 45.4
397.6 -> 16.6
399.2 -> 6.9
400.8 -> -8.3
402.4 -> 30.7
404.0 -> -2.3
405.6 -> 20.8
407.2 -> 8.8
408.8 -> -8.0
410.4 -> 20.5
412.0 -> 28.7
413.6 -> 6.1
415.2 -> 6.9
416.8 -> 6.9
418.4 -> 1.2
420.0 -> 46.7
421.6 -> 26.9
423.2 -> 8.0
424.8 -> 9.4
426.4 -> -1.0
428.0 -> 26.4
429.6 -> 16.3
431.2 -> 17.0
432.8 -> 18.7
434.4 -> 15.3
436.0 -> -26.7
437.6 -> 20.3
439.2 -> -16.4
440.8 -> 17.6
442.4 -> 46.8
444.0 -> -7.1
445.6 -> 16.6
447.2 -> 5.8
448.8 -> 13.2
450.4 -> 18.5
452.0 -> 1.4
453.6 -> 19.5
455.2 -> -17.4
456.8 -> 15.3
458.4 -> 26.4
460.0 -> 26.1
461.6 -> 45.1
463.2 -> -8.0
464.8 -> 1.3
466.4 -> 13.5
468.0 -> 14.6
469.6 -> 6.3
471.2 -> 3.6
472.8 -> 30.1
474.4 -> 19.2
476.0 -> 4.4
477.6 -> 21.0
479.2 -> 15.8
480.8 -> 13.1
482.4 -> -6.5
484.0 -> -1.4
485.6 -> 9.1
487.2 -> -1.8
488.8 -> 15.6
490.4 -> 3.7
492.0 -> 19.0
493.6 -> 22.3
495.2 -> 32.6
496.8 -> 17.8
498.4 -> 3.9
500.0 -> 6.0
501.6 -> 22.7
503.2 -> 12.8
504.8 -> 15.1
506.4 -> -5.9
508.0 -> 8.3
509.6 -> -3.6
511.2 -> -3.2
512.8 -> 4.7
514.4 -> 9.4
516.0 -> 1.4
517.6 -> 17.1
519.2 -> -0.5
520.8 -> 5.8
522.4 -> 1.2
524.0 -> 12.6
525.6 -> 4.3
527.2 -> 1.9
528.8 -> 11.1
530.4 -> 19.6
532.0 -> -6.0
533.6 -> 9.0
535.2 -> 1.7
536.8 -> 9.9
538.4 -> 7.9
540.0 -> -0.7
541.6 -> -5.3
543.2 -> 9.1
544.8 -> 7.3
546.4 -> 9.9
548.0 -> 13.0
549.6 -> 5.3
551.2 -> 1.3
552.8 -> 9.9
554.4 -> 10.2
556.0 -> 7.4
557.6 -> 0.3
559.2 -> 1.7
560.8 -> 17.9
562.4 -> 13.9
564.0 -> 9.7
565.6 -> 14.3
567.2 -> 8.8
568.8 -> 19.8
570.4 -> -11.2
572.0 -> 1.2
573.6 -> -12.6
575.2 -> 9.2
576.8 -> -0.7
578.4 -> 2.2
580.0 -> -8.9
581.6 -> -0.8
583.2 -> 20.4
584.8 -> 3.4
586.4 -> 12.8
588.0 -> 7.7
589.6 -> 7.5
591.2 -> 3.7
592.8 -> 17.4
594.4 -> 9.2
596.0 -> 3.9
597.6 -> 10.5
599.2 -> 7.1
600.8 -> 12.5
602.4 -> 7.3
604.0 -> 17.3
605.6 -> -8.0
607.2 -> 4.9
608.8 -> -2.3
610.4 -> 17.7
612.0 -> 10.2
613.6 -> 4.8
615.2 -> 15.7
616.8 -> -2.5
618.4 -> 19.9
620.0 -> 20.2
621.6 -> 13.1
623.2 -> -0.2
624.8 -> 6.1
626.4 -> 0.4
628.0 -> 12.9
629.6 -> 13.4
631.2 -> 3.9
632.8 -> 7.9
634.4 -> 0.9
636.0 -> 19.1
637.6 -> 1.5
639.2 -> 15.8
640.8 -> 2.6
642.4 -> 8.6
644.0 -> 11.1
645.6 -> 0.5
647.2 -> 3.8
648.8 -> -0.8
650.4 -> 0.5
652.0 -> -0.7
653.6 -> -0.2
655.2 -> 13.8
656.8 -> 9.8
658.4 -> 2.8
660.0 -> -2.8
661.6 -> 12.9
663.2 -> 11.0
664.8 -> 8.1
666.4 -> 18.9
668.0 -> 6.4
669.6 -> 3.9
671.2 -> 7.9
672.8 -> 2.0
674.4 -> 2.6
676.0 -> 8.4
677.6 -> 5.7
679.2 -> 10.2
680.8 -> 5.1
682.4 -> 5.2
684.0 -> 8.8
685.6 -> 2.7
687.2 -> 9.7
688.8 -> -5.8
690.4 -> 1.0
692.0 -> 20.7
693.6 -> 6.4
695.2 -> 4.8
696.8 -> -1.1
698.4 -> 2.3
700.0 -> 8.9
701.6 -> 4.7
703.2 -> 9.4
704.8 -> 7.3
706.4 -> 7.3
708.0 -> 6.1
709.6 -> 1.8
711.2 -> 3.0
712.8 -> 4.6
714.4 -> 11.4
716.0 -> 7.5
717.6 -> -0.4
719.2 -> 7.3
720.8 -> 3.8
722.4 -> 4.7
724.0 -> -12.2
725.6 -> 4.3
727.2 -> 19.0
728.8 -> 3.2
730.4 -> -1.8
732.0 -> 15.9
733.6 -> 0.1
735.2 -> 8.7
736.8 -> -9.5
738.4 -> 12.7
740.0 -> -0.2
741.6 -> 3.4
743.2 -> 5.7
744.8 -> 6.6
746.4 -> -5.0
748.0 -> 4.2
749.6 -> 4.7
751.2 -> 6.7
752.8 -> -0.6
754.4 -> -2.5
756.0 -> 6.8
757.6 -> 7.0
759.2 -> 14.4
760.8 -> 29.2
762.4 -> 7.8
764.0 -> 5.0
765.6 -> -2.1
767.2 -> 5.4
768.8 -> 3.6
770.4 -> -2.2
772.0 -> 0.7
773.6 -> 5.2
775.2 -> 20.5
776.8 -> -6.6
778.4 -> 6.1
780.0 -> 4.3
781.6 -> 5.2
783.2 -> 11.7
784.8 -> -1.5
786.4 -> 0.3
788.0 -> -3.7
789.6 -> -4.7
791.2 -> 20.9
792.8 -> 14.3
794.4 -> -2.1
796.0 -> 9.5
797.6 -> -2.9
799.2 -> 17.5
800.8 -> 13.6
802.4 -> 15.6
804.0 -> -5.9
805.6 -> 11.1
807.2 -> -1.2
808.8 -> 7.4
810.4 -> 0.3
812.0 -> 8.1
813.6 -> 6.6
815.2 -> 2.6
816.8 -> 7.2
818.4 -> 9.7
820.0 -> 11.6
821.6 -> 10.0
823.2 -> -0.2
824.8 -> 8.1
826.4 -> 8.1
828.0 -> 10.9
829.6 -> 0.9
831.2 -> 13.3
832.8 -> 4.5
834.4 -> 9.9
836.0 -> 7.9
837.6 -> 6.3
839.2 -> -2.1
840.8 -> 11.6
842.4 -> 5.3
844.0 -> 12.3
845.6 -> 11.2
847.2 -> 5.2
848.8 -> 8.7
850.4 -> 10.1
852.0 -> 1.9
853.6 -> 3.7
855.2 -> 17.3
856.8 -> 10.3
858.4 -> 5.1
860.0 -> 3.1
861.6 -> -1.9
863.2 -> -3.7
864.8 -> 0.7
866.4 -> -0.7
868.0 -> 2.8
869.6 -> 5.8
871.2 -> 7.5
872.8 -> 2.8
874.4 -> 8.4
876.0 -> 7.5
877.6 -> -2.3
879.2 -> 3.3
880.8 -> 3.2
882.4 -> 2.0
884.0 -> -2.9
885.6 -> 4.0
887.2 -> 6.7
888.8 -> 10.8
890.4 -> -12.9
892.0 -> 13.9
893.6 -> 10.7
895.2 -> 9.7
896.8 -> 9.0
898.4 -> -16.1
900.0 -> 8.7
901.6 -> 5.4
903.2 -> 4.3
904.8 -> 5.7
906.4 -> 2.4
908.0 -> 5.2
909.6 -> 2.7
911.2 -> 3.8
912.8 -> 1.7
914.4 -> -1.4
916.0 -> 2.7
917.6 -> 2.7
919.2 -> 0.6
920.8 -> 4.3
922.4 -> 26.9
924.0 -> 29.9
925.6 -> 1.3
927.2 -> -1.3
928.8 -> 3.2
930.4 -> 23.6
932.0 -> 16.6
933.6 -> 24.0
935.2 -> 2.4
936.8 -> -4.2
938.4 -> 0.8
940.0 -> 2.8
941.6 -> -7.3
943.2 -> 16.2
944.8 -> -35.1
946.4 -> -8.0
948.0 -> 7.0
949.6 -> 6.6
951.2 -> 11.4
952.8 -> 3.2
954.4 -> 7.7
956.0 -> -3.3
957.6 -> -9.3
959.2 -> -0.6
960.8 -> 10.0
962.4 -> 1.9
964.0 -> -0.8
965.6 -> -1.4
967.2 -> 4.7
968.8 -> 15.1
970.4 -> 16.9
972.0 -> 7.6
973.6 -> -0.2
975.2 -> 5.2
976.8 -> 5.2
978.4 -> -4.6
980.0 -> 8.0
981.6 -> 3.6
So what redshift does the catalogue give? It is 1.476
